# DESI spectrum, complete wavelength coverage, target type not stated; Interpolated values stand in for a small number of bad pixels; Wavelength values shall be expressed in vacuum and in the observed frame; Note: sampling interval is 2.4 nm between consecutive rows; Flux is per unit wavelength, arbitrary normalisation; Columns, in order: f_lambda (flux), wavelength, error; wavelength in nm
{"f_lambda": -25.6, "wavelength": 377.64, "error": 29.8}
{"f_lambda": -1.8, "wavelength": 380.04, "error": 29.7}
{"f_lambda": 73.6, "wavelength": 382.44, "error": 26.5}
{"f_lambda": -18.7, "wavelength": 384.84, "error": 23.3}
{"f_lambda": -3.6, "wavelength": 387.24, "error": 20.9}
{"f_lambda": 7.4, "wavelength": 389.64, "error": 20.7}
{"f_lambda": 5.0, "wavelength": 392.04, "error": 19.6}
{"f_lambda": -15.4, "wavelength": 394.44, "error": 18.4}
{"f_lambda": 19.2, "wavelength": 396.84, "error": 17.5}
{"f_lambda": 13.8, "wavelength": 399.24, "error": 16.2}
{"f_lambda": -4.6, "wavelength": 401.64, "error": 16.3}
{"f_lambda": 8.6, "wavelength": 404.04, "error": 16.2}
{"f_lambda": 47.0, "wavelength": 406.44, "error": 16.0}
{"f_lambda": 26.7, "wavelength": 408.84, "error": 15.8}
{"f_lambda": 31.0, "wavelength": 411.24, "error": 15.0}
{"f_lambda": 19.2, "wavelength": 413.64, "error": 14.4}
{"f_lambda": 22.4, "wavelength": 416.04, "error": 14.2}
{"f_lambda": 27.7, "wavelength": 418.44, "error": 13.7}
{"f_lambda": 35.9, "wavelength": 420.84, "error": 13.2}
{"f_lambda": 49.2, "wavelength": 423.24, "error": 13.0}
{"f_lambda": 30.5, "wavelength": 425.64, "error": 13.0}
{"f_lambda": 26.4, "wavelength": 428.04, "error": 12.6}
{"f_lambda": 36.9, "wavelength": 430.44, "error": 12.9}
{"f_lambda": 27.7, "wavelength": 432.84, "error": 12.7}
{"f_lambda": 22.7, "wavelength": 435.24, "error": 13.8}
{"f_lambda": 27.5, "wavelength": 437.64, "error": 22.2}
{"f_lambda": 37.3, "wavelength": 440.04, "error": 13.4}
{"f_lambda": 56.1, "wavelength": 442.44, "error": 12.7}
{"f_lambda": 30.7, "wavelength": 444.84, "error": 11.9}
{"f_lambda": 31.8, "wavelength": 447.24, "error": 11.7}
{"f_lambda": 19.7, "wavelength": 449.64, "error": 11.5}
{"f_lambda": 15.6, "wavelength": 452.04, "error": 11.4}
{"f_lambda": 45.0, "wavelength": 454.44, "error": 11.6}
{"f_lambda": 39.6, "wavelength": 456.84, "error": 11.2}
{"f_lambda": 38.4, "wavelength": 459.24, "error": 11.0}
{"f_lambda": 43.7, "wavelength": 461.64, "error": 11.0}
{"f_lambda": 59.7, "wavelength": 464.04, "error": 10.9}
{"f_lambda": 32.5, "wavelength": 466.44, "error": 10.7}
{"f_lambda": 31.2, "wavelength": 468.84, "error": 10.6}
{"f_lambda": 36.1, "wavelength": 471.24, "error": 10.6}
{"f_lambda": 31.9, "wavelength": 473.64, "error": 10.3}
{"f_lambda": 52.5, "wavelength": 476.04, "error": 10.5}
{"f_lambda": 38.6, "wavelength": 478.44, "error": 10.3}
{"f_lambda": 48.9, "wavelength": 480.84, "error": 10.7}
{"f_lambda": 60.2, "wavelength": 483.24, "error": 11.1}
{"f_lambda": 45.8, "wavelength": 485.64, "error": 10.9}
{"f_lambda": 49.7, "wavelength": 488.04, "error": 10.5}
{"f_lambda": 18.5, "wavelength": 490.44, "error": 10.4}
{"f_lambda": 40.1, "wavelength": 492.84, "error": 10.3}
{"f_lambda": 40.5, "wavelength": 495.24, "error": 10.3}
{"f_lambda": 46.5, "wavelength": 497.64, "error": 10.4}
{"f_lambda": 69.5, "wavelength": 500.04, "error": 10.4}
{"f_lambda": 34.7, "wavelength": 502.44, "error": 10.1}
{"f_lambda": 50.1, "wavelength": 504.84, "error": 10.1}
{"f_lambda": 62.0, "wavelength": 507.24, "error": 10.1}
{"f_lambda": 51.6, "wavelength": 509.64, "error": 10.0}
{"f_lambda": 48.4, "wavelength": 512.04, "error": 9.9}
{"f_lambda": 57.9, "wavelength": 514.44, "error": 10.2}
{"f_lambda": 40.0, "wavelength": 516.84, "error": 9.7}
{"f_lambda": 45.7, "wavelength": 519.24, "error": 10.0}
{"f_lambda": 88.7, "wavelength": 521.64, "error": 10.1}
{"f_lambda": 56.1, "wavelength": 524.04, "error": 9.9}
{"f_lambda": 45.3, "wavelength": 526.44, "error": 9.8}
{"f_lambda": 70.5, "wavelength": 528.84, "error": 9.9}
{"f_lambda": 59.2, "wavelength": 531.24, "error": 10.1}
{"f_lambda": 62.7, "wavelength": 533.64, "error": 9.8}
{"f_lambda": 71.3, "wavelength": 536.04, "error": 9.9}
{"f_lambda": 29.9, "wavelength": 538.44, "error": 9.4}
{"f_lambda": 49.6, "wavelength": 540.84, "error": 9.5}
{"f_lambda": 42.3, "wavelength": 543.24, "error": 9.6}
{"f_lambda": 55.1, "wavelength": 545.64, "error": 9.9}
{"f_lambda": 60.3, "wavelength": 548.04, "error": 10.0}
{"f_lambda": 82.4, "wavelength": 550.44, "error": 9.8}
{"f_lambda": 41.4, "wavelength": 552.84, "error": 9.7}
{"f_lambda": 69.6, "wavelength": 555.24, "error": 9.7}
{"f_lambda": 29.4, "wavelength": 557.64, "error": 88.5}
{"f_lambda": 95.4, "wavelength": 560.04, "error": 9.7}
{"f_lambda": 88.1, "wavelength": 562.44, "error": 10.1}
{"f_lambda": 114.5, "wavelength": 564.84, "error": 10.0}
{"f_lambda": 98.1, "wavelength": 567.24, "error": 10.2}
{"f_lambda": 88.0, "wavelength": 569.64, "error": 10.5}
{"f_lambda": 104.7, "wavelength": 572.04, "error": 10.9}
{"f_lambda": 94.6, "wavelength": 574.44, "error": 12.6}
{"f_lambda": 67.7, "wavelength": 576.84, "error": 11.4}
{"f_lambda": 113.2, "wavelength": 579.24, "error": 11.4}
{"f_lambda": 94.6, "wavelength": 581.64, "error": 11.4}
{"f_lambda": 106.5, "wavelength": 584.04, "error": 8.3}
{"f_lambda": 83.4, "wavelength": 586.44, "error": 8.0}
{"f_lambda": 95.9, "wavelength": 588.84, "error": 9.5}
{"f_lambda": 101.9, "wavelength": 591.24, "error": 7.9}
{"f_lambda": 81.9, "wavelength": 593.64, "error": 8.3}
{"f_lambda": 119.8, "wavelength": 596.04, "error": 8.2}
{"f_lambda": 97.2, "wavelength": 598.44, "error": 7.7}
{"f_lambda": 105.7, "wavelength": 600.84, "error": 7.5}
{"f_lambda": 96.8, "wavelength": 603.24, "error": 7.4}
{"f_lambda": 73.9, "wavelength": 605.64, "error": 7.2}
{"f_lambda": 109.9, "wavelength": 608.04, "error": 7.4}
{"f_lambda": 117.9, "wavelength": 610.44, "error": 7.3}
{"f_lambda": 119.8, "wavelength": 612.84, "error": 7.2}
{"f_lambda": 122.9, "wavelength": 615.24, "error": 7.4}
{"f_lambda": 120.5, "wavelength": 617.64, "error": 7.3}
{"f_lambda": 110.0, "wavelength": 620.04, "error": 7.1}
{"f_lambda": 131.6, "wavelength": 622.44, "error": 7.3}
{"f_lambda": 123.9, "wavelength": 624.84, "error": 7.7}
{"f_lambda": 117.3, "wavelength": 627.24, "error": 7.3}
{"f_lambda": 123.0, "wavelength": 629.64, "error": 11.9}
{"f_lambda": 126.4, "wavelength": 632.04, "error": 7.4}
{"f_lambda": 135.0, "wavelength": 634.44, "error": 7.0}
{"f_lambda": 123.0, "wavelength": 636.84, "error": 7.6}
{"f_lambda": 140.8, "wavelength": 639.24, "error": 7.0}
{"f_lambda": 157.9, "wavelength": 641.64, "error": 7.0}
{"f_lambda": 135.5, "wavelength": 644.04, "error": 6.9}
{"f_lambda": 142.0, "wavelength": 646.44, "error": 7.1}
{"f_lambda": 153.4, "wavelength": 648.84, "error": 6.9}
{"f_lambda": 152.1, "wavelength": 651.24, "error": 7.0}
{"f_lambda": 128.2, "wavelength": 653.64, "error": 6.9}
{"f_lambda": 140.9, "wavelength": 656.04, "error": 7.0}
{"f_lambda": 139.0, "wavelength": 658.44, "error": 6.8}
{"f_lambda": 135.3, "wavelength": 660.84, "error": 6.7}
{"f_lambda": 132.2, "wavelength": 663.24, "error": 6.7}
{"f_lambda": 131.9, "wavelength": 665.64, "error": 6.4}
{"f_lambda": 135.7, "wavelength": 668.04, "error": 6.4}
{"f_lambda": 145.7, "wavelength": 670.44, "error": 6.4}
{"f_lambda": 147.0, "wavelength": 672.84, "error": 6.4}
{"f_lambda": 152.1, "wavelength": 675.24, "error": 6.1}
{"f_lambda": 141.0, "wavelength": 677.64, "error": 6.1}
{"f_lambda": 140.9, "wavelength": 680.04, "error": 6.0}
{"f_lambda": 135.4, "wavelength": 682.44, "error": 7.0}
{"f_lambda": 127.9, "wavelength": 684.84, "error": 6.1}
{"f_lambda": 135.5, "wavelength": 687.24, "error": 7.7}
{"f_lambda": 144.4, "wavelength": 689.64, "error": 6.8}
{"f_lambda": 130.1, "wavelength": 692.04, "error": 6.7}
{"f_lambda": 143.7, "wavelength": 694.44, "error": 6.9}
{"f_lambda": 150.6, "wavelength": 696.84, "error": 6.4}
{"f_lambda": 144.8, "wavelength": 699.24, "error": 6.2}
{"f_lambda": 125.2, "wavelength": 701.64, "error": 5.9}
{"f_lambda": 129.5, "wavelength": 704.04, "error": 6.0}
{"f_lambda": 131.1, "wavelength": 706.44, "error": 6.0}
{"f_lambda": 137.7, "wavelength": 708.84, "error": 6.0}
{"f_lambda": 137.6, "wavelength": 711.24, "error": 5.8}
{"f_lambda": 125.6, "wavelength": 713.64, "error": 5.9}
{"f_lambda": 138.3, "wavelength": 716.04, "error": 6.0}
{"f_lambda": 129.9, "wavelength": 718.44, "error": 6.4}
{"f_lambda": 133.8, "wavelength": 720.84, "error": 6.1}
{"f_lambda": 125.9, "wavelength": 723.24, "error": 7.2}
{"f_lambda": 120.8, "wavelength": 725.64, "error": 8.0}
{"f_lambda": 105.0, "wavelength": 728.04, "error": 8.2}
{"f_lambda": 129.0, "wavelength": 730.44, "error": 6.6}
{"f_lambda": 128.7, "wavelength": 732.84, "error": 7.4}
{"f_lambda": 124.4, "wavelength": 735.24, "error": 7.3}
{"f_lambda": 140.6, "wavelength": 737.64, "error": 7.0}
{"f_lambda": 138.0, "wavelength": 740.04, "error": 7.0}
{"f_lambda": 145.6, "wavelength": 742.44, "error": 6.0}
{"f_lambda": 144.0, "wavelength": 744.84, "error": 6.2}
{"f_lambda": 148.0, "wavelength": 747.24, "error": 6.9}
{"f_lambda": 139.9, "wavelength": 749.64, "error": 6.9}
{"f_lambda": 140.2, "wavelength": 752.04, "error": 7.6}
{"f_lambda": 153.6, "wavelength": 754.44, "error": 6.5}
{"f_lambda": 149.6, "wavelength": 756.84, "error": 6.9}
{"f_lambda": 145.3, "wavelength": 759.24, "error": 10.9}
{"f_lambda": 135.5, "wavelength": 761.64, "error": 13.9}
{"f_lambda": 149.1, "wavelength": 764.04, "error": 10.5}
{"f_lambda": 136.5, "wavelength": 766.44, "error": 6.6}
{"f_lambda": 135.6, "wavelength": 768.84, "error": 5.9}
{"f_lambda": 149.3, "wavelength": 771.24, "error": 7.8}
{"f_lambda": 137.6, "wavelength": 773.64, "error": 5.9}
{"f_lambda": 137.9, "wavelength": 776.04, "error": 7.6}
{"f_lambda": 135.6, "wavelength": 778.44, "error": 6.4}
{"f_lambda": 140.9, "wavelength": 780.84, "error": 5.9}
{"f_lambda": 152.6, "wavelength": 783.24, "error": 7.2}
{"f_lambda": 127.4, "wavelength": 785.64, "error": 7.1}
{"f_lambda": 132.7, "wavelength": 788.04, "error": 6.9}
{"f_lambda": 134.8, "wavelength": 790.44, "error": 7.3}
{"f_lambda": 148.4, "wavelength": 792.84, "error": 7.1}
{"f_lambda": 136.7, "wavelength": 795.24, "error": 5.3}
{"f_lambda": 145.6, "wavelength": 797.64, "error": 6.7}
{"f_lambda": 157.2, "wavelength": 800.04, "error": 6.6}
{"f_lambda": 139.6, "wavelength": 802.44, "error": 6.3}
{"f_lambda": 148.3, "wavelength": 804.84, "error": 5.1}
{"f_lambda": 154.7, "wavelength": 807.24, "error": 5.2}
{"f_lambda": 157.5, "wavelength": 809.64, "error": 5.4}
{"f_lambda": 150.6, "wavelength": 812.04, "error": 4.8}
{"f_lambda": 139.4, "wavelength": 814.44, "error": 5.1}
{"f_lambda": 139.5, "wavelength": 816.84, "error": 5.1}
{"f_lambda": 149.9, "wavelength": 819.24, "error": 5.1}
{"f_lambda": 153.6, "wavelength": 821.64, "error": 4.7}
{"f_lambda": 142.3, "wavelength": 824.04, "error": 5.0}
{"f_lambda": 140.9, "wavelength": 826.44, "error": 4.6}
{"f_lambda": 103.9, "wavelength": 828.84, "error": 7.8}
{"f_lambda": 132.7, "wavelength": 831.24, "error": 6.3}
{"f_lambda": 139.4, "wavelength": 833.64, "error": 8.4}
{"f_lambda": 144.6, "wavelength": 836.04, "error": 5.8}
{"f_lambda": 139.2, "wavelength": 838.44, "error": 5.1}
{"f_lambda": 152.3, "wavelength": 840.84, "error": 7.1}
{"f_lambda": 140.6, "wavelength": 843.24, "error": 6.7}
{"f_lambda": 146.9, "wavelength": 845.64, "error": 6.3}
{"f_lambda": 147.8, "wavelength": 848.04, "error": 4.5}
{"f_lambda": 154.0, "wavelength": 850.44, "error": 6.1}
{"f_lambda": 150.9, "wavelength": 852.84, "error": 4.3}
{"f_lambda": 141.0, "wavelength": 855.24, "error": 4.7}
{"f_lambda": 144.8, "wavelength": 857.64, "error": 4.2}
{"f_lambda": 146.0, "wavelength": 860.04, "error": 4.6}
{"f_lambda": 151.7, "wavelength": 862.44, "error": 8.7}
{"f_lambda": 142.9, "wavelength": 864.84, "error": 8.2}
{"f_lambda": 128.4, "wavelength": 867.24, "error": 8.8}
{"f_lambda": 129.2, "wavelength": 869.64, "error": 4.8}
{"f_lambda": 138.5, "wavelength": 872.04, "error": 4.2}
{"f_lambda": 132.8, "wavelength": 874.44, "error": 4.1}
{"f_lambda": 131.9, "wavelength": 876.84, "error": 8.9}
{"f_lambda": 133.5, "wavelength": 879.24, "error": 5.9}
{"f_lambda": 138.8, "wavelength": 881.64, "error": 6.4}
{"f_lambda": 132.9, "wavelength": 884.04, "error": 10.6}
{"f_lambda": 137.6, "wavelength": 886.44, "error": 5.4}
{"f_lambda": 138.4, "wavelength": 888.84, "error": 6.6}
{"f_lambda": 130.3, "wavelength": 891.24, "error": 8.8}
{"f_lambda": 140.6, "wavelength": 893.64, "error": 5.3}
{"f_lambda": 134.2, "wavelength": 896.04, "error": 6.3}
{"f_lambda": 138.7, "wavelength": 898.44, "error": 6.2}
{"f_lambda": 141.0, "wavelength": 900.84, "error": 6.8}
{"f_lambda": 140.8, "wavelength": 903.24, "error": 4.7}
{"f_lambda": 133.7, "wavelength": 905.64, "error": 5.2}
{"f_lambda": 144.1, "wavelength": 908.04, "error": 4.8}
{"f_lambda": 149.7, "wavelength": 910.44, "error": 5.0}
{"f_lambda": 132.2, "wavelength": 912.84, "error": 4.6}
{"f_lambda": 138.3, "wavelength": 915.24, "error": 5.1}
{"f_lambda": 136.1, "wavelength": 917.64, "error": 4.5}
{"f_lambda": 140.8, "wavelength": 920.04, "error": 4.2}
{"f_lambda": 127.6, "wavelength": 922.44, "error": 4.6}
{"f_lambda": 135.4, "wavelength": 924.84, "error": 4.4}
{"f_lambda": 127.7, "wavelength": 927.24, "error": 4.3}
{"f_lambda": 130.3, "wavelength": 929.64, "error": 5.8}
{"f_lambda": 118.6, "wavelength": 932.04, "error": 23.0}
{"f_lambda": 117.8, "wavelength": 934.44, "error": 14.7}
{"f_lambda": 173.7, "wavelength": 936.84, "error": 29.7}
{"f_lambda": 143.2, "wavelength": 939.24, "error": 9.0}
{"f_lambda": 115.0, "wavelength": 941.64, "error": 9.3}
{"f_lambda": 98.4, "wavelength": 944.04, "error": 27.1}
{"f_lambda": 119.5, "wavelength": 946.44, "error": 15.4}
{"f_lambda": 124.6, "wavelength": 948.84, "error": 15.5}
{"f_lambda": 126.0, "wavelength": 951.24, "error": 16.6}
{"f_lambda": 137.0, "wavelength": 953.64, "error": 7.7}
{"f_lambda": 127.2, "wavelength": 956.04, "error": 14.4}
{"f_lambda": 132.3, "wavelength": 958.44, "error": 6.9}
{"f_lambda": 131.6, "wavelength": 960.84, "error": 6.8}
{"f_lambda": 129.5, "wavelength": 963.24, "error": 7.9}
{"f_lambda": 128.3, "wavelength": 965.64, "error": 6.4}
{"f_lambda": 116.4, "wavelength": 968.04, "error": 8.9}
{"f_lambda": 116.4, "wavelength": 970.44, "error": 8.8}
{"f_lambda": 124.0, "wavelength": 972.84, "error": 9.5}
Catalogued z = 0.41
